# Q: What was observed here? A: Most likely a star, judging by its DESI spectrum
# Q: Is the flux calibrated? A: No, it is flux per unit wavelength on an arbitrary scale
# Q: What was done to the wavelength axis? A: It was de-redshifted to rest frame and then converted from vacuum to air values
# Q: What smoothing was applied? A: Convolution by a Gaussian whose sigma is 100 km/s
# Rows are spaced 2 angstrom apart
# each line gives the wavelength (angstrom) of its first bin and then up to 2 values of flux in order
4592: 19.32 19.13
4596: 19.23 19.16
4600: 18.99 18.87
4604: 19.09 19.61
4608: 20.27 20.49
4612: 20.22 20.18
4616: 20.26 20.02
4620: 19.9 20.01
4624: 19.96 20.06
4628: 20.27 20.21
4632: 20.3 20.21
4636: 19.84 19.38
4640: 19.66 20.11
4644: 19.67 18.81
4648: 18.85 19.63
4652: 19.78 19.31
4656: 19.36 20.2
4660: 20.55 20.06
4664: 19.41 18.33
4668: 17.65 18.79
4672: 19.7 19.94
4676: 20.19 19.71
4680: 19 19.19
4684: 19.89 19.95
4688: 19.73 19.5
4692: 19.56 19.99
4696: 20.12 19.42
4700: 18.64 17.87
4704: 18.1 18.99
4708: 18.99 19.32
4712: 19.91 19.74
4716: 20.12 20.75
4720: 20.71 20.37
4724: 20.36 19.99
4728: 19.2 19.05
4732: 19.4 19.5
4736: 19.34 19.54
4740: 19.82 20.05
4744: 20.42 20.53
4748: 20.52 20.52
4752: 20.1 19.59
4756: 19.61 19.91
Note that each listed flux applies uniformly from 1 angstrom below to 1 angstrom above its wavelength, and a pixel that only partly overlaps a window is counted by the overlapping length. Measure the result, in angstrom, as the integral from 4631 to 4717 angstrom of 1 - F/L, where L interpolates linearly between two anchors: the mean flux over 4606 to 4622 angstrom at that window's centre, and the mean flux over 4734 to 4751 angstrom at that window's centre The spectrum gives 2.7 angstrom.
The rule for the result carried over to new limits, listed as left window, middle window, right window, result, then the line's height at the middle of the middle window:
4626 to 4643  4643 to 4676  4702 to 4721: 0.7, 19.8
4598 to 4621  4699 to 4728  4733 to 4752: 0.6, 20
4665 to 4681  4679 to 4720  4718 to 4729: 0.5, 19.7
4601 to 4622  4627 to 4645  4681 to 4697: -0.1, 19.8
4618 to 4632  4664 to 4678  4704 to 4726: 0.6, 20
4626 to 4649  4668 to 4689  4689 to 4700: 0.2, 19.7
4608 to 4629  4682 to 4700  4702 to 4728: 0.1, 19.8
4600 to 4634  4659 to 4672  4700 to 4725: 0.4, 19.8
